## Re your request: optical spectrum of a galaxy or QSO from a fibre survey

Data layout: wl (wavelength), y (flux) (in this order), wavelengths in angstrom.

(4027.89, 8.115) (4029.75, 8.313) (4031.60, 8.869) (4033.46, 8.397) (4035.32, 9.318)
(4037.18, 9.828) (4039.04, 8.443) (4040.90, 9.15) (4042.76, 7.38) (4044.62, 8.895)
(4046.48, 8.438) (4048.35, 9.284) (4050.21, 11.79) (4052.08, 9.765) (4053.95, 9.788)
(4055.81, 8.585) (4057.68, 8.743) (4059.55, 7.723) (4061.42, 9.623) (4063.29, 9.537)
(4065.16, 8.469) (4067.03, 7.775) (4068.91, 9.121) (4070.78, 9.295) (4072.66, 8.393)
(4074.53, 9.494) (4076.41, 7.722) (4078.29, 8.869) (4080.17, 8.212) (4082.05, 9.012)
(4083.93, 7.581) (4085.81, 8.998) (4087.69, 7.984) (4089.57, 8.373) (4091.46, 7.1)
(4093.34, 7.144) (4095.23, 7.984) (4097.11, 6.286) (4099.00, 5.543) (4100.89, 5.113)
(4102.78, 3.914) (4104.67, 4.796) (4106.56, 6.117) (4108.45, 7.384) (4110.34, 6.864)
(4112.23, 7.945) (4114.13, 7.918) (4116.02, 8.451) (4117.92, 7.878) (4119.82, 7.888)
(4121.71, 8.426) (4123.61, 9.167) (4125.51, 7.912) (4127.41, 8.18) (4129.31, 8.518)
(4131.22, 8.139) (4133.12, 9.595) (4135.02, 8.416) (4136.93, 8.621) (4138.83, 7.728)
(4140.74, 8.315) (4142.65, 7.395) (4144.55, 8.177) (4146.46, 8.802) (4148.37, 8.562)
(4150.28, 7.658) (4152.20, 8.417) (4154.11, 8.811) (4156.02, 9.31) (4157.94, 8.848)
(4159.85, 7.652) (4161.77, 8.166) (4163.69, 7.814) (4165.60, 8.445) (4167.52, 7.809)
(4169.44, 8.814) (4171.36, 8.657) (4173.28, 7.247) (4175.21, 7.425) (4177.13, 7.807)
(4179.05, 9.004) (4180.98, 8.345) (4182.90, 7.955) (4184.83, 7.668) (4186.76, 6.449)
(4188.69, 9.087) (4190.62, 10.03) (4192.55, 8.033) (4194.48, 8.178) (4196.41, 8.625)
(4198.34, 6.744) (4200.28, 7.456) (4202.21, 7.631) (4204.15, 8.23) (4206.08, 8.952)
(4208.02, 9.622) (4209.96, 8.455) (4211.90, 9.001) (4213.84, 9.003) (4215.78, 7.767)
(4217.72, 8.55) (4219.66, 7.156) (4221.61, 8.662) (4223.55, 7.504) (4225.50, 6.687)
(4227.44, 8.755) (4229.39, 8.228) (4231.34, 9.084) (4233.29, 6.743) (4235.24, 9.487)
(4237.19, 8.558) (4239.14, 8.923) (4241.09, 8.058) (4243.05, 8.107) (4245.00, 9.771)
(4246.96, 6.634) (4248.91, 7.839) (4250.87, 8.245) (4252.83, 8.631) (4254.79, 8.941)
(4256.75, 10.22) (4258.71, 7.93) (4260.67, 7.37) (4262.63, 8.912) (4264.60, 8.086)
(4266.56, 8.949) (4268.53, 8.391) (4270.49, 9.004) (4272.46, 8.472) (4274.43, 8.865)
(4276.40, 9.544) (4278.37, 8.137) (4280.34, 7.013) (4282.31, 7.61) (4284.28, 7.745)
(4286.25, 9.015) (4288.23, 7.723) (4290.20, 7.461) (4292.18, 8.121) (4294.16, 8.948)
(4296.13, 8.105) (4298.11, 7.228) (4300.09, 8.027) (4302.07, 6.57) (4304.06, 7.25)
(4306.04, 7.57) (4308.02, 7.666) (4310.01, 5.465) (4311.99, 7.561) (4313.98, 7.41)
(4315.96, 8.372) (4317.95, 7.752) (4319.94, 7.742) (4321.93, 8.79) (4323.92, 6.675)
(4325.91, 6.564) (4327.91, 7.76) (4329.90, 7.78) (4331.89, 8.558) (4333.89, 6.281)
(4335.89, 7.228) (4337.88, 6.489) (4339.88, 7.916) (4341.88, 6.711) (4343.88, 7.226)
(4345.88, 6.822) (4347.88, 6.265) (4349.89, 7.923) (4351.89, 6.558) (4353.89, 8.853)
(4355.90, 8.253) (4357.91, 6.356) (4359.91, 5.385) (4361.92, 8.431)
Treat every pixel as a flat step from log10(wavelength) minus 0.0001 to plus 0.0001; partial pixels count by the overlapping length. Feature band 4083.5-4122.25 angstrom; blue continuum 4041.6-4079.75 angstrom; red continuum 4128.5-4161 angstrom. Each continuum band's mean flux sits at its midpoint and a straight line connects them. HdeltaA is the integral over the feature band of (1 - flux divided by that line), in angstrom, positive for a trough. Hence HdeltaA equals 7.0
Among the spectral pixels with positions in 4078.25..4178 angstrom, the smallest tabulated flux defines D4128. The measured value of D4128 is 3.914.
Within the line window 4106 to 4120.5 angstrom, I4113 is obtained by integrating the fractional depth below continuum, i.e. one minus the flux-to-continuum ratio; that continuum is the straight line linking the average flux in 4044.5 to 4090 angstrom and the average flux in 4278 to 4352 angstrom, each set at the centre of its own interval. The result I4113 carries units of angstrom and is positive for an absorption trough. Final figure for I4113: 1.7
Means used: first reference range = 8.86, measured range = 7.59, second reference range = 7.48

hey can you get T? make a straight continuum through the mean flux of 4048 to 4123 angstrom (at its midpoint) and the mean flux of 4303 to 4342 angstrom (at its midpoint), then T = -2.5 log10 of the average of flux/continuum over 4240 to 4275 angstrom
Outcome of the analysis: -0.12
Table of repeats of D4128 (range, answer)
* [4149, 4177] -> 7.247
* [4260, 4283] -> 7.013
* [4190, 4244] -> 6.687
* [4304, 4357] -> 5.465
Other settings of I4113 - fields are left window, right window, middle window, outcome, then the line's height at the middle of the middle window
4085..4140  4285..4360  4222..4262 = -4.3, 7.49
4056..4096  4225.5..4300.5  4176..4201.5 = 0.8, 8.37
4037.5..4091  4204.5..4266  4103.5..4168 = 4.3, 8.62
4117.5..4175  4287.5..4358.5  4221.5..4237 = -0.5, 7.9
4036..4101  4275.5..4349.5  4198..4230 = -1.0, 7.92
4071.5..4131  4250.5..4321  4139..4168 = -2.0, 7.73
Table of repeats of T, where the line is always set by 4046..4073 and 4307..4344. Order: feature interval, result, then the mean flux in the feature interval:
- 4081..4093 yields 0.10 mag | 8.13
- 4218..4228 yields 0.04 mag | 7.77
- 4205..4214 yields -0.11 mag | 9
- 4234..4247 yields -0.09 mag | 8.6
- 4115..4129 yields 0.05 mag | 8.28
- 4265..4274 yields -0.12 mag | 8.67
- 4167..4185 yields 0.03 mag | 8.1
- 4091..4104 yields 0.41 mag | 6.09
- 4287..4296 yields -0.07 mag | 8.09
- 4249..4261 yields -0.10 mag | 8.56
